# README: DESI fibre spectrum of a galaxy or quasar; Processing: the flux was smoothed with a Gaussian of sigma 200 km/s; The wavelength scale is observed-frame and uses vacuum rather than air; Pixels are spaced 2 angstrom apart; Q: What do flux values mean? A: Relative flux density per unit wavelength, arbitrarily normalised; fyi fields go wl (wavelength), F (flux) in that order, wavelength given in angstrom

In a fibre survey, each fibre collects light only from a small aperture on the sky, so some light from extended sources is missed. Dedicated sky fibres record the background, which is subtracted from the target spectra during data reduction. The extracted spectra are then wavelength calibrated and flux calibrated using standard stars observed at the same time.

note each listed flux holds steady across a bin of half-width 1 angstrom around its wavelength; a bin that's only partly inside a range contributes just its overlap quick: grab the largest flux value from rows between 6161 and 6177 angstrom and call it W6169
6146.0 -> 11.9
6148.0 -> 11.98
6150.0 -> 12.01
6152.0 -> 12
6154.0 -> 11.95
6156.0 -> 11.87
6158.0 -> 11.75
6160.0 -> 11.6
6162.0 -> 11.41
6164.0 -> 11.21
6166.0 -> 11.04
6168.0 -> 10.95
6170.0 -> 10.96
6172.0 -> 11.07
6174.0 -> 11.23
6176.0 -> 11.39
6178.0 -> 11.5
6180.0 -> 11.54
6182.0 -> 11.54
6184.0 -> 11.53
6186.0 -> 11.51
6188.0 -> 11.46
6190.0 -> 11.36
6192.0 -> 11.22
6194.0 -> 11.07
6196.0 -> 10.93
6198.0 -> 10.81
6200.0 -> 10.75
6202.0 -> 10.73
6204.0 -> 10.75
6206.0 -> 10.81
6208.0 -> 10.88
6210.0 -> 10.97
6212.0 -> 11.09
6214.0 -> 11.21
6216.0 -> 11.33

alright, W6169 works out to 11.41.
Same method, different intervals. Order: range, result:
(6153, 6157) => 11.95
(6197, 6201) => 10.81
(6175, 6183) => 11.54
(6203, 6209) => 10.88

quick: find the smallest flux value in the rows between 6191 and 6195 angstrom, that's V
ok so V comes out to 11.07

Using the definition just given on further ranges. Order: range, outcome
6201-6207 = 10.73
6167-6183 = 10.95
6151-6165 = 11.21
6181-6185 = 11.53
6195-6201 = 10.75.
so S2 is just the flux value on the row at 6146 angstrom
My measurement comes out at 11.9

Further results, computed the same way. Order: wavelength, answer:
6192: 11.22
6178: 11.5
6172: 11.07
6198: 10.81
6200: 10.75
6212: 11.09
